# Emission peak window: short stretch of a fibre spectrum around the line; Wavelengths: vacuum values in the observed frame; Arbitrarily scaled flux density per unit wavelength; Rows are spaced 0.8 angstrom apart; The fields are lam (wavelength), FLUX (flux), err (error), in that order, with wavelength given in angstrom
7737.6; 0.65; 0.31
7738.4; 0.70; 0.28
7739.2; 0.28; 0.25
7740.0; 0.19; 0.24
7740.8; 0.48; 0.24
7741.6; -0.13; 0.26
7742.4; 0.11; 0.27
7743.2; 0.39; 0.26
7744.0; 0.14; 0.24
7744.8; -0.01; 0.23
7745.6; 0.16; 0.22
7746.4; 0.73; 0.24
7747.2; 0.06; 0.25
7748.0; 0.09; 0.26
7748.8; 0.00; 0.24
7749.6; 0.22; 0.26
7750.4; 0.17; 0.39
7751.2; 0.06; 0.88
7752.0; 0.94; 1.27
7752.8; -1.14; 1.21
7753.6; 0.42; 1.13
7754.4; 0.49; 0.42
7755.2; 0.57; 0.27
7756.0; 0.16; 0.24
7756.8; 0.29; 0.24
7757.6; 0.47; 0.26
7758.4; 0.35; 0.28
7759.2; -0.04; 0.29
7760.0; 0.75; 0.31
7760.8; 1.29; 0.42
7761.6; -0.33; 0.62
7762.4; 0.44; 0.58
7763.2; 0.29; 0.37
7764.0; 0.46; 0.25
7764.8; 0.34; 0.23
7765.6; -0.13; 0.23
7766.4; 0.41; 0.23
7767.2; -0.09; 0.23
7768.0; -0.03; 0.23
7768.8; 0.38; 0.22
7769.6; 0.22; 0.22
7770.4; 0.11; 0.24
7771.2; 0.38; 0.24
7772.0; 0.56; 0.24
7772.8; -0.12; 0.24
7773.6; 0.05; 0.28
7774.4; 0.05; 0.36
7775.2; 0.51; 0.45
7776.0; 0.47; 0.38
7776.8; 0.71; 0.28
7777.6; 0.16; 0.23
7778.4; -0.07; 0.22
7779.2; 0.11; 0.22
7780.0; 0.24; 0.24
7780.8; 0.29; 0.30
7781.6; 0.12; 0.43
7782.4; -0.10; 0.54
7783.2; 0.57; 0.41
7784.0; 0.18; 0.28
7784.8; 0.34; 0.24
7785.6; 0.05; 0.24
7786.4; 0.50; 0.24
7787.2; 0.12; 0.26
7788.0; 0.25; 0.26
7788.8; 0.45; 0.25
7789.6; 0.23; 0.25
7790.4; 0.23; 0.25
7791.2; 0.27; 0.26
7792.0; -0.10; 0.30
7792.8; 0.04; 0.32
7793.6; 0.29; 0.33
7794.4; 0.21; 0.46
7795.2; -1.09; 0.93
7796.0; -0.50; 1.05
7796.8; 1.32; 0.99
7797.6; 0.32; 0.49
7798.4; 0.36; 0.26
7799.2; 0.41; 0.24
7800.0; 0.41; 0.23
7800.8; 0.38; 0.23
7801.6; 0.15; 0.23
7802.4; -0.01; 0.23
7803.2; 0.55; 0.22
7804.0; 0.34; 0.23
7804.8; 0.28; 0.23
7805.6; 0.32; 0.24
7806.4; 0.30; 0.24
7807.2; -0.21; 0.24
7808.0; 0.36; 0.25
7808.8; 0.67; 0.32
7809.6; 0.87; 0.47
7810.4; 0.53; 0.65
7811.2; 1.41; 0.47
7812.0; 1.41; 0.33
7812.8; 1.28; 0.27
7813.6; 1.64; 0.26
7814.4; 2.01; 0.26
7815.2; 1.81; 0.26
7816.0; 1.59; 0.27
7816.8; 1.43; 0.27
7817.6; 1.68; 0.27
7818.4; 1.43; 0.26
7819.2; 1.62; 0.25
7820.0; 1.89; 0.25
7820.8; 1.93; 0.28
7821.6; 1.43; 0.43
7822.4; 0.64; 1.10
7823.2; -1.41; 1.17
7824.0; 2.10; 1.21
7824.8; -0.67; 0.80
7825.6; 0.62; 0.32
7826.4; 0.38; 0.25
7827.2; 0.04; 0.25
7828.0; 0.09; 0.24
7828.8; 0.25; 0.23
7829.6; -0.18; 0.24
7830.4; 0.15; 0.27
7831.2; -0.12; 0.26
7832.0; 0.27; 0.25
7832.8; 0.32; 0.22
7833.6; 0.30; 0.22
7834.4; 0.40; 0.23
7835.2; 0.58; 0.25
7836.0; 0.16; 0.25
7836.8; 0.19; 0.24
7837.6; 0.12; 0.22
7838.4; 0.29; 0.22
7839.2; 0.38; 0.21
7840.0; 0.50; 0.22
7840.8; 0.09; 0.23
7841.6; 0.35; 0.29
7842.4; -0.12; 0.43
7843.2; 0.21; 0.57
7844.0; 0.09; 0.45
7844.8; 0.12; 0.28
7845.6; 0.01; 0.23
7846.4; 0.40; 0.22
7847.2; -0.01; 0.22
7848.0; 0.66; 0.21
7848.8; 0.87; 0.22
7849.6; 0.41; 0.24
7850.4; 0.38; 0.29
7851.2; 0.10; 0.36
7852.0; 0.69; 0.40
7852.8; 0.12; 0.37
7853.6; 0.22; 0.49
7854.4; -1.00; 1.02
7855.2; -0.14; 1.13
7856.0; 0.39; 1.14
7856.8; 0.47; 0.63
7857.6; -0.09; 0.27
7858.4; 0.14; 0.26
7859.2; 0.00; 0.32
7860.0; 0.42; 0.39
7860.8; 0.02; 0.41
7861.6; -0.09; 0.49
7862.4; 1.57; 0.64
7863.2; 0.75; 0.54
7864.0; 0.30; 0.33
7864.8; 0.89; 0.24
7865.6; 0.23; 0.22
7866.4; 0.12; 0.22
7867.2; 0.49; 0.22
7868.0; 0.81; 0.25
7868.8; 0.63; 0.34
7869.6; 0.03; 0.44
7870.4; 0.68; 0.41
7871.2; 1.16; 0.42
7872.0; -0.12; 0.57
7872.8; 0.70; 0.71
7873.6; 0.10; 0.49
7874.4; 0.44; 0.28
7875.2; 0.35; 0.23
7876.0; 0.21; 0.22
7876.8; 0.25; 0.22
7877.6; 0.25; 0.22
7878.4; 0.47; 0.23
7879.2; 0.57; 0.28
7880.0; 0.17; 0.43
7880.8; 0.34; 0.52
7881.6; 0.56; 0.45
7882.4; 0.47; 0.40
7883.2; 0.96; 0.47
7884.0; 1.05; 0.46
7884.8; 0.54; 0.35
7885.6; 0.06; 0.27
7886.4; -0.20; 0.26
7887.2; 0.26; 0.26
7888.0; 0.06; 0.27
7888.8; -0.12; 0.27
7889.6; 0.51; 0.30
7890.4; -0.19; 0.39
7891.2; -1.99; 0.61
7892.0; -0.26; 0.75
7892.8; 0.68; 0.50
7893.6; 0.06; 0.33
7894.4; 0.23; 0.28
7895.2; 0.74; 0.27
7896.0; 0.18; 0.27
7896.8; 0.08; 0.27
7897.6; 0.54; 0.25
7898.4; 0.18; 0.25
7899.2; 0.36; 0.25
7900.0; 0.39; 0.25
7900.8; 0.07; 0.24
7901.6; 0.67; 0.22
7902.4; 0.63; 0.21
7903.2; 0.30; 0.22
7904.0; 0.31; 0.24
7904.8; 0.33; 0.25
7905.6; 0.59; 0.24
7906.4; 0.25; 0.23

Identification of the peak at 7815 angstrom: [O II] 3727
